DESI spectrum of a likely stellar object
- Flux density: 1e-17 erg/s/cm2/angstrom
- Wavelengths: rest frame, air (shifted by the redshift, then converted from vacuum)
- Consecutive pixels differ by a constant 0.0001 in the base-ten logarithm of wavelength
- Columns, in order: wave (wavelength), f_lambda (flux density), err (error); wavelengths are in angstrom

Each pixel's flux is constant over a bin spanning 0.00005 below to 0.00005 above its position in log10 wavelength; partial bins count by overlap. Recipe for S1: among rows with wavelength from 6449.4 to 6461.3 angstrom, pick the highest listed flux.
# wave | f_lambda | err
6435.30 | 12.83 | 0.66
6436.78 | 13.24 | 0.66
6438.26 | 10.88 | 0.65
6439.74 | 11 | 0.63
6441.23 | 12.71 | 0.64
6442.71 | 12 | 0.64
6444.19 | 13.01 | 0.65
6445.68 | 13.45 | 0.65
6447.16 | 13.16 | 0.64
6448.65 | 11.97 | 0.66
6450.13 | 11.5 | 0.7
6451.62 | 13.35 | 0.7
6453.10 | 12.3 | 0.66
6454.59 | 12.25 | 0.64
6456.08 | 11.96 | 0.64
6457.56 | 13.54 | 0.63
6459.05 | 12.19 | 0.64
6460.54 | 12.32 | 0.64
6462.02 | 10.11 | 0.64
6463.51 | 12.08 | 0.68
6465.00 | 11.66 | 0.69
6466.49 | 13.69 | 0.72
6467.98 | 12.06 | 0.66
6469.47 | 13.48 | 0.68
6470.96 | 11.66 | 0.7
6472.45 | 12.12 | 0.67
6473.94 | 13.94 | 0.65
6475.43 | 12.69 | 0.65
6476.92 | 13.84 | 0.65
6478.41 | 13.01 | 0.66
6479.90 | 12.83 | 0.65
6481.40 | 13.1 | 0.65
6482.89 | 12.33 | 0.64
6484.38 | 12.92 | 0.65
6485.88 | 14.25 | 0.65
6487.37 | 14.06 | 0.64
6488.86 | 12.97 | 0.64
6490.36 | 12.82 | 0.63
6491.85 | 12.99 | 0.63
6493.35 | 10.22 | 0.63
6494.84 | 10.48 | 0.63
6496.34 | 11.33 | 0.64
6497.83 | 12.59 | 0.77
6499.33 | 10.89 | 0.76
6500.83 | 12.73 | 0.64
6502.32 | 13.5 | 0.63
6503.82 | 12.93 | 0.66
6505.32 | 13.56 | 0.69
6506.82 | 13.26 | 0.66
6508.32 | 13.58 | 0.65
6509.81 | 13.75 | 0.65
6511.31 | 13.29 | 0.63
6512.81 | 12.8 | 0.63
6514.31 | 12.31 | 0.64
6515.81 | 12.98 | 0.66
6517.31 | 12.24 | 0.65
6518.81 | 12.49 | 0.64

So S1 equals 13.54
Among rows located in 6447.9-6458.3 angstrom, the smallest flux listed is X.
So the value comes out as 11.5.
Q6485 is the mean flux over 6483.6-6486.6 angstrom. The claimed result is 13.5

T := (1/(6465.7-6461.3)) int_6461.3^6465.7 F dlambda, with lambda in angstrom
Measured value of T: 11.3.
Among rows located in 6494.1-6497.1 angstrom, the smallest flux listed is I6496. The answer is 10.48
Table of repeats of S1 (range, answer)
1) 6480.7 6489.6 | 14.25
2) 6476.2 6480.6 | 13.84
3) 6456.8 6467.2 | 13.69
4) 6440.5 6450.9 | 13.45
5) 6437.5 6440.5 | 11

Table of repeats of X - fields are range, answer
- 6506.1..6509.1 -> 13.26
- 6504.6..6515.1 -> 12.31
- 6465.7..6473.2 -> 11.66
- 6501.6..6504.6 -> 12.93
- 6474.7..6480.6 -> 12.69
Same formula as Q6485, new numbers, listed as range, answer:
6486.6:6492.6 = 13.2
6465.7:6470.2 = 13.1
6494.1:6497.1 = 10.9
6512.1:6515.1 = 12.6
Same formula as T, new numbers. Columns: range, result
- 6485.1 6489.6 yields 13.8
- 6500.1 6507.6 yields 13.2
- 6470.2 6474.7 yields 12.6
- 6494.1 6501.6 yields 11.6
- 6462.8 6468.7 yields 12.4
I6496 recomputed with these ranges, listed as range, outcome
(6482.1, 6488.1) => 12.33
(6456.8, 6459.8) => 12.19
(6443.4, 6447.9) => 13.01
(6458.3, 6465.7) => 10.11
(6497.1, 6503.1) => 10.89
